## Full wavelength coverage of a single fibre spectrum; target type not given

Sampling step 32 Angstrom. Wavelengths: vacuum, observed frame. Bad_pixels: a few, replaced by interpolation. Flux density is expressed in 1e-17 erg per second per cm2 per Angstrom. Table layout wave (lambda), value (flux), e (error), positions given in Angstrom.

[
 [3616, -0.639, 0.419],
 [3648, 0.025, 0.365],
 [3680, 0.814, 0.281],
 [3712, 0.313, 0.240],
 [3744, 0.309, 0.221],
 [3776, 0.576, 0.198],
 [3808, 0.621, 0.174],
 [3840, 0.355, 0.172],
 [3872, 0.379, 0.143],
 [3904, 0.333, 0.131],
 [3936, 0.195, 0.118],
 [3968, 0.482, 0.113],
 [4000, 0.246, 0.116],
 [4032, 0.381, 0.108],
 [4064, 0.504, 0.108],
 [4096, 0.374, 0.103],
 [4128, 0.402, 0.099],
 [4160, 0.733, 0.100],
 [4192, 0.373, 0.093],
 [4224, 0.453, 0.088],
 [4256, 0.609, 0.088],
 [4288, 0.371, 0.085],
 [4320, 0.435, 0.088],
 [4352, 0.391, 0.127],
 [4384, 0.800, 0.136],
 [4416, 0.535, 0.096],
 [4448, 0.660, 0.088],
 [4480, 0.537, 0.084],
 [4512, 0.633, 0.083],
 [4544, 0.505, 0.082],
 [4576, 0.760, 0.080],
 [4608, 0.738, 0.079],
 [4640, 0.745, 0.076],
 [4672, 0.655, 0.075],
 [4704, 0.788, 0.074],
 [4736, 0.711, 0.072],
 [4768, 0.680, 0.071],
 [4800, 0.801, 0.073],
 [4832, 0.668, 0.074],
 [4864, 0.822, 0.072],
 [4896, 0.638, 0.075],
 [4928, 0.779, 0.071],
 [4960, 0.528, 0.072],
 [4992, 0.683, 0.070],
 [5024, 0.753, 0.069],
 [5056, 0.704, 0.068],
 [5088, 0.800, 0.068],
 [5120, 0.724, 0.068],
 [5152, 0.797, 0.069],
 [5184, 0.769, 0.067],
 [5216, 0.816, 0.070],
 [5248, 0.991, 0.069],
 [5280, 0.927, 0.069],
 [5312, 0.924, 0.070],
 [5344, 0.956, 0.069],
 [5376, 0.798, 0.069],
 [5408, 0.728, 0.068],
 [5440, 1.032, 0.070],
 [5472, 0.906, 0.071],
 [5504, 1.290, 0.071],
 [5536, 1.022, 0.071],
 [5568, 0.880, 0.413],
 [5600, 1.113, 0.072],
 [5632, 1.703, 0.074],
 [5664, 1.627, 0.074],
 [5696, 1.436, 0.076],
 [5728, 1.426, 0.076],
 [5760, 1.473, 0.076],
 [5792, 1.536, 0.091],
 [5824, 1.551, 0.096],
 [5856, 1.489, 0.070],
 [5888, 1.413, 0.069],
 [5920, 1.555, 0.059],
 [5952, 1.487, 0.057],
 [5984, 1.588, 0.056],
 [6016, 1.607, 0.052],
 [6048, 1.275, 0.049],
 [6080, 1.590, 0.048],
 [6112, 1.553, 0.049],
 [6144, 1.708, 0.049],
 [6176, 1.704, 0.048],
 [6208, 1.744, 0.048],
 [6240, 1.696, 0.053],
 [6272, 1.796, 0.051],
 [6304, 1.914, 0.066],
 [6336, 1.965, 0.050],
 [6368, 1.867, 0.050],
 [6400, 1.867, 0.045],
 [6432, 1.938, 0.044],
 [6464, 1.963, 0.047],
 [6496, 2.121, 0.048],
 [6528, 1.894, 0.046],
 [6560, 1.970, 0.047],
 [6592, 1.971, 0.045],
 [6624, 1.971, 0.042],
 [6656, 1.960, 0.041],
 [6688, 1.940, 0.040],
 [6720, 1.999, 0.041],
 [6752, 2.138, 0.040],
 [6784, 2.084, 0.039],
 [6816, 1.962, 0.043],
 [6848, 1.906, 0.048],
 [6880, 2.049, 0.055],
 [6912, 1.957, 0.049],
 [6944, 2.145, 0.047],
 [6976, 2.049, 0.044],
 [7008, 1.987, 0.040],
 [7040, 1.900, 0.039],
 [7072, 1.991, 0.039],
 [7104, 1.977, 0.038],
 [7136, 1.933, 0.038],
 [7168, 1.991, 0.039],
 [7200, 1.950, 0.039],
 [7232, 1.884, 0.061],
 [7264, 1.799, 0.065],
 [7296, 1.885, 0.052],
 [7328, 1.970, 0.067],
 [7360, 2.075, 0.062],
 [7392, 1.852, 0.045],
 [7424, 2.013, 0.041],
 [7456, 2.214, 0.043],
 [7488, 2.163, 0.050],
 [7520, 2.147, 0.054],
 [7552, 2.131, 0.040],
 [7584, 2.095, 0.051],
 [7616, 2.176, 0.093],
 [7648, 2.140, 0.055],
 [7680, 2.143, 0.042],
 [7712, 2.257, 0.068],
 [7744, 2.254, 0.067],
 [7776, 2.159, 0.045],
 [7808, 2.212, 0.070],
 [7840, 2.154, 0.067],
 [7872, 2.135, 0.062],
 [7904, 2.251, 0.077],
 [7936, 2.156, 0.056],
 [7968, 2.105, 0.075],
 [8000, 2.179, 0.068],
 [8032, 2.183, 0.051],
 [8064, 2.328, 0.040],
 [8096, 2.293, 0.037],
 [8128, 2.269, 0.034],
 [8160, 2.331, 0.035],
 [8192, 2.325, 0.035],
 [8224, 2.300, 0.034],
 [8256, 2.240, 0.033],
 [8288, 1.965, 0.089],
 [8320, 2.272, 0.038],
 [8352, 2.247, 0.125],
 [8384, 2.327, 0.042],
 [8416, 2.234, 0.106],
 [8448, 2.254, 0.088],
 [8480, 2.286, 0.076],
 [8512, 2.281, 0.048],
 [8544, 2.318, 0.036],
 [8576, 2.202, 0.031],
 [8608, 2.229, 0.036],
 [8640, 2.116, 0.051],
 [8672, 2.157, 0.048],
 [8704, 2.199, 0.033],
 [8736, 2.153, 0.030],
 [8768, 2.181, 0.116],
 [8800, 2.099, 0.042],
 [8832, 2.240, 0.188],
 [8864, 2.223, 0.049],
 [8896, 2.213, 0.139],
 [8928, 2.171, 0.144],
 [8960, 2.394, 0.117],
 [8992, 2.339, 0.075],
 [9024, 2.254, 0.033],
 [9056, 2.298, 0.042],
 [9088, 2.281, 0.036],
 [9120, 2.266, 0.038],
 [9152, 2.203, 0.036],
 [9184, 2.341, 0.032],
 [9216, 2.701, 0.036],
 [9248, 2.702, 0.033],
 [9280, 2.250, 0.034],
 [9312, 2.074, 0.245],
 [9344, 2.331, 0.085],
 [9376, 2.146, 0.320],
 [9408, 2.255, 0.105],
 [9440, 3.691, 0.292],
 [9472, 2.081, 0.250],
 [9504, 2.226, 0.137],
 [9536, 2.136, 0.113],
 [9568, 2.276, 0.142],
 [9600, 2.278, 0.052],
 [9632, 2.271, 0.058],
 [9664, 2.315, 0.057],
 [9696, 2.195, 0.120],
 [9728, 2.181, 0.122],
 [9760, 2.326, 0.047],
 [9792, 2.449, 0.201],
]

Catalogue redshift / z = 0.405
